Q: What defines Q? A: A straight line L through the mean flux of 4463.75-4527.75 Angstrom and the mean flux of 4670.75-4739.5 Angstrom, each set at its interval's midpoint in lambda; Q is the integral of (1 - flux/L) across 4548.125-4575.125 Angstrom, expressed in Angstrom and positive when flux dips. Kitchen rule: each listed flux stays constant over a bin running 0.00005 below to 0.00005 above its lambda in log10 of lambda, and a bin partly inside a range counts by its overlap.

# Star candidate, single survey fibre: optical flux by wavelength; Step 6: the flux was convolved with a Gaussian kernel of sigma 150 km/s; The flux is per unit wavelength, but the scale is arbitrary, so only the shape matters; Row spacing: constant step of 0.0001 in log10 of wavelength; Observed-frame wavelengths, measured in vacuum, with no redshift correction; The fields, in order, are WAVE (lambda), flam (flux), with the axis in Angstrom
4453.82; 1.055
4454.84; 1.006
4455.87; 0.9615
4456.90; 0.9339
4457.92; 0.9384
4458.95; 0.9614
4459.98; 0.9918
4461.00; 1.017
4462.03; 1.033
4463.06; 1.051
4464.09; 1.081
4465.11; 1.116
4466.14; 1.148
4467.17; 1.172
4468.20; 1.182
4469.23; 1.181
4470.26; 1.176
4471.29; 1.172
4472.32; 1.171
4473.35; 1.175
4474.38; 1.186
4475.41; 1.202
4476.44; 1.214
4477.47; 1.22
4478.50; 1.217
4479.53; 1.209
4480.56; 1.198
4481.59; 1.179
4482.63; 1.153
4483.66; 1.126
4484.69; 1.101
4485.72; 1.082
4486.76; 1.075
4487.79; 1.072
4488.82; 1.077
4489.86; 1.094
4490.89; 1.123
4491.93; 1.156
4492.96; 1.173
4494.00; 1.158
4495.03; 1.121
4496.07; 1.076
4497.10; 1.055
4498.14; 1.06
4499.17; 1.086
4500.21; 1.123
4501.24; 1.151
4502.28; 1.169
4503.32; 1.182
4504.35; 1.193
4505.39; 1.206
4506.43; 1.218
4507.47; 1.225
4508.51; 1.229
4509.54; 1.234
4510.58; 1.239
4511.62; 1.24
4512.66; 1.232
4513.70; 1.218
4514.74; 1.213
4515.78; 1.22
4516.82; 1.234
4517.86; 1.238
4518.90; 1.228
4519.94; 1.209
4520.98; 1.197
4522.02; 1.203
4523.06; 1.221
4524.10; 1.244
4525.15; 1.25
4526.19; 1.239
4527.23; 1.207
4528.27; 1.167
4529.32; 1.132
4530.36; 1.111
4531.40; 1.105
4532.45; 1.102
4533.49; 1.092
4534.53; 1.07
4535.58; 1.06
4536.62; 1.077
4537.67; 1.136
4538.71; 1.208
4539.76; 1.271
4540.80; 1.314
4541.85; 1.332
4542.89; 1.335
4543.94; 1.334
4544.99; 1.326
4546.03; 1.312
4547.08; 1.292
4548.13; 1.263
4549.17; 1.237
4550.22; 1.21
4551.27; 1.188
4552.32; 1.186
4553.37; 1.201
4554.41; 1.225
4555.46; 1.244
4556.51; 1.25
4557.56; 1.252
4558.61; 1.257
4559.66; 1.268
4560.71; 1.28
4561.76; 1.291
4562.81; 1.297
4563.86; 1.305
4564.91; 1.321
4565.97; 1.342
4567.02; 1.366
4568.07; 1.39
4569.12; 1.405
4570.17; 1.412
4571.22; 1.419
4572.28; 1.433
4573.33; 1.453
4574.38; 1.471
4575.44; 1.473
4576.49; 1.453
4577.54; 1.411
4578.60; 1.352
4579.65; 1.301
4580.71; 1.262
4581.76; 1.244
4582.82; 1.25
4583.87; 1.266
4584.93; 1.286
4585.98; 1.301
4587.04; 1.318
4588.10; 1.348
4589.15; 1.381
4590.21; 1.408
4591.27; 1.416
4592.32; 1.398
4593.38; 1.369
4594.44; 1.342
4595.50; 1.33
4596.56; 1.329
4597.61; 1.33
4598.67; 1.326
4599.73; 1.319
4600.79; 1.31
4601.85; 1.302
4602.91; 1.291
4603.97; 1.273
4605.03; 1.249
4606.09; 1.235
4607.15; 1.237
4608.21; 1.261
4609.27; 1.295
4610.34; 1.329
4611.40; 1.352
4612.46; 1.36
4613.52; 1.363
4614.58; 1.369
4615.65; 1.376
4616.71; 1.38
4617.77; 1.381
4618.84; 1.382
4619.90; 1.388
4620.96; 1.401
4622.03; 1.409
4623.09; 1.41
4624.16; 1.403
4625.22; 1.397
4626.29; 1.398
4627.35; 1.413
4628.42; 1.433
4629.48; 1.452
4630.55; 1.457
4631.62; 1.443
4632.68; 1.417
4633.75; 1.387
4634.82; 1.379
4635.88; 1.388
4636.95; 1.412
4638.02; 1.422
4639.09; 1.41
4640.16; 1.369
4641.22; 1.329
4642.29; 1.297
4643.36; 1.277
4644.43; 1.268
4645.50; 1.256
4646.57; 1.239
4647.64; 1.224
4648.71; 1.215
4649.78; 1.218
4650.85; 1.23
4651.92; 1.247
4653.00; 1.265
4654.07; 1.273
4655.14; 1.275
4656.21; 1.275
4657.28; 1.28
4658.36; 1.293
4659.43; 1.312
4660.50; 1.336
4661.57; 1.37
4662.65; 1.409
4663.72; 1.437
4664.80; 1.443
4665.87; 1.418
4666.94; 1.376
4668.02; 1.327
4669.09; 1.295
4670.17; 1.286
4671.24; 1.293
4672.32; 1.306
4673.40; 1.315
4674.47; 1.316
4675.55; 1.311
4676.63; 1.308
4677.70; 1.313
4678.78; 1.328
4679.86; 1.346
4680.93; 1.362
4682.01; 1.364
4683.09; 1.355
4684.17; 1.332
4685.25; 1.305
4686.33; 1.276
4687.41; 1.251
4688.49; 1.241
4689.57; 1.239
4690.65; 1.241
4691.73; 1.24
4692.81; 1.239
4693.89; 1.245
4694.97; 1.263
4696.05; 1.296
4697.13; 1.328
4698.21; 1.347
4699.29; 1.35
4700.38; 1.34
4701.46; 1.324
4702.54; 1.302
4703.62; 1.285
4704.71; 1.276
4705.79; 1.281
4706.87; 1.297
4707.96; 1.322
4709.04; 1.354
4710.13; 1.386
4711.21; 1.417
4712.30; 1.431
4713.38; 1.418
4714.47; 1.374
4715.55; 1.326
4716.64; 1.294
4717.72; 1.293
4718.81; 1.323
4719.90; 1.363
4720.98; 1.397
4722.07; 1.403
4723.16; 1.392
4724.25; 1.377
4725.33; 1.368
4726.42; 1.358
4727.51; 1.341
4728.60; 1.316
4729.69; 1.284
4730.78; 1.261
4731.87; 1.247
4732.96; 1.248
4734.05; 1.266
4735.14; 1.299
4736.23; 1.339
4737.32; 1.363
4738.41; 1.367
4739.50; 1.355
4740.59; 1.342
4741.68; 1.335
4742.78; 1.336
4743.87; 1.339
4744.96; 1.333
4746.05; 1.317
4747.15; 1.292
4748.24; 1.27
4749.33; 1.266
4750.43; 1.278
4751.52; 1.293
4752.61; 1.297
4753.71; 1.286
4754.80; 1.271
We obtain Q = -2.0 Angstrom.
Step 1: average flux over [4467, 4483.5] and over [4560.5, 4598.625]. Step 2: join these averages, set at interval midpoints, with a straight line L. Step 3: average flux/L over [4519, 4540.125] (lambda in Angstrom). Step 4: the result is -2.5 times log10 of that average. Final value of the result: 0.10 mag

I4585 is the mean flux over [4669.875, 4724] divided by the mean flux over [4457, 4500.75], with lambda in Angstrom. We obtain 1.18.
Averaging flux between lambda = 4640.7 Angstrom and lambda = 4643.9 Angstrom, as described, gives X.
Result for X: 1.3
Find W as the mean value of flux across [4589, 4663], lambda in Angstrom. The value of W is 1.34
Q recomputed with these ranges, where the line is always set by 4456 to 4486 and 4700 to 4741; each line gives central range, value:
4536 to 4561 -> -1.27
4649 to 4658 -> 0.14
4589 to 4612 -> -1.65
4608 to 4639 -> -3.40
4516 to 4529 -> -0.58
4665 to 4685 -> -0.55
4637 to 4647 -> -0.44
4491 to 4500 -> 0.25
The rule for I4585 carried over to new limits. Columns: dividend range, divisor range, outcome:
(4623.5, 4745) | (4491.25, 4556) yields 1.11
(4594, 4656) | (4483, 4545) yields 1.14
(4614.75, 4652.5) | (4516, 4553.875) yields 1.12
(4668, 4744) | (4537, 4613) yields 1.01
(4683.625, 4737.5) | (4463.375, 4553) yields 1.11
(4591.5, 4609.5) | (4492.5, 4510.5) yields 1.13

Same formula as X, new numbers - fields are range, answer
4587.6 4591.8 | 1.39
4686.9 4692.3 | 1.24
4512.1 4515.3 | 1.22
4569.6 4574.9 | 1.44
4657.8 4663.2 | 1.34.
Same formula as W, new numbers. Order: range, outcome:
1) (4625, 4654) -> 1.34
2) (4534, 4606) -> 1.3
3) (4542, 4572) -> 1.29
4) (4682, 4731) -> 1.32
